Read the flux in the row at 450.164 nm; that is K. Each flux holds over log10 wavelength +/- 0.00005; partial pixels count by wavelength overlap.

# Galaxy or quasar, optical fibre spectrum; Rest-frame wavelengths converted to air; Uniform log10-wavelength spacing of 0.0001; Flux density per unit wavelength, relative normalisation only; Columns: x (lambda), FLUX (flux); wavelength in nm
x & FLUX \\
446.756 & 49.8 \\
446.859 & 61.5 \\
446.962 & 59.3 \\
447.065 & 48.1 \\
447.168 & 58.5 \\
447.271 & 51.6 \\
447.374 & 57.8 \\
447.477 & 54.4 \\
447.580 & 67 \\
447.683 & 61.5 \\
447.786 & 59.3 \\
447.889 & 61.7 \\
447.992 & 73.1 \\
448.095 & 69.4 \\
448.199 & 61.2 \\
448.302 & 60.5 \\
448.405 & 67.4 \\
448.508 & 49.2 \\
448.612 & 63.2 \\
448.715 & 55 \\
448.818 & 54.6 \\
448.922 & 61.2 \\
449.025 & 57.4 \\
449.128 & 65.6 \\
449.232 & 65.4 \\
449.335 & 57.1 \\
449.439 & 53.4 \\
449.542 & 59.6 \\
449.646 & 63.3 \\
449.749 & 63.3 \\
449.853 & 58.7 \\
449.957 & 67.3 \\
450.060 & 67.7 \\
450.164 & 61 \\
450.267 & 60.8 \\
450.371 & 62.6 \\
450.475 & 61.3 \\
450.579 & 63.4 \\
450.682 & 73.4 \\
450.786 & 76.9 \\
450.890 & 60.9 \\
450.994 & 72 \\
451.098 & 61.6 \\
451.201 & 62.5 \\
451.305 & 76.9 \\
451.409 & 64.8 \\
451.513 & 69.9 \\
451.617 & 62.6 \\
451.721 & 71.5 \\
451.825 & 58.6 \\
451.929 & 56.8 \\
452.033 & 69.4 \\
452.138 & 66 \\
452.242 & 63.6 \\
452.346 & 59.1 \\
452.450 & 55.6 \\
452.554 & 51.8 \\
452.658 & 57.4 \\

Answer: 61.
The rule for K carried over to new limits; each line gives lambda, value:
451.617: 62.6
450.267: 60.8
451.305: 76.9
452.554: 51.8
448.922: 61.2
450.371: 62.6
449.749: 63.3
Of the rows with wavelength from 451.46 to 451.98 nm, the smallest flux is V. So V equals 56.8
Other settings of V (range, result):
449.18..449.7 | 53.4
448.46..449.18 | 49.2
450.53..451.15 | 60.9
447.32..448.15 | 54.4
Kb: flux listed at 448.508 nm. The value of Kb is 49.2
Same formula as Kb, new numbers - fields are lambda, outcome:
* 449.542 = 59.6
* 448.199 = 61.2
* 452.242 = 63.6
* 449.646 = 63.3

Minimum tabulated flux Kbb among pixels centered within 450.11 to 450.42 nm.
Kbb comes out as 60.8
